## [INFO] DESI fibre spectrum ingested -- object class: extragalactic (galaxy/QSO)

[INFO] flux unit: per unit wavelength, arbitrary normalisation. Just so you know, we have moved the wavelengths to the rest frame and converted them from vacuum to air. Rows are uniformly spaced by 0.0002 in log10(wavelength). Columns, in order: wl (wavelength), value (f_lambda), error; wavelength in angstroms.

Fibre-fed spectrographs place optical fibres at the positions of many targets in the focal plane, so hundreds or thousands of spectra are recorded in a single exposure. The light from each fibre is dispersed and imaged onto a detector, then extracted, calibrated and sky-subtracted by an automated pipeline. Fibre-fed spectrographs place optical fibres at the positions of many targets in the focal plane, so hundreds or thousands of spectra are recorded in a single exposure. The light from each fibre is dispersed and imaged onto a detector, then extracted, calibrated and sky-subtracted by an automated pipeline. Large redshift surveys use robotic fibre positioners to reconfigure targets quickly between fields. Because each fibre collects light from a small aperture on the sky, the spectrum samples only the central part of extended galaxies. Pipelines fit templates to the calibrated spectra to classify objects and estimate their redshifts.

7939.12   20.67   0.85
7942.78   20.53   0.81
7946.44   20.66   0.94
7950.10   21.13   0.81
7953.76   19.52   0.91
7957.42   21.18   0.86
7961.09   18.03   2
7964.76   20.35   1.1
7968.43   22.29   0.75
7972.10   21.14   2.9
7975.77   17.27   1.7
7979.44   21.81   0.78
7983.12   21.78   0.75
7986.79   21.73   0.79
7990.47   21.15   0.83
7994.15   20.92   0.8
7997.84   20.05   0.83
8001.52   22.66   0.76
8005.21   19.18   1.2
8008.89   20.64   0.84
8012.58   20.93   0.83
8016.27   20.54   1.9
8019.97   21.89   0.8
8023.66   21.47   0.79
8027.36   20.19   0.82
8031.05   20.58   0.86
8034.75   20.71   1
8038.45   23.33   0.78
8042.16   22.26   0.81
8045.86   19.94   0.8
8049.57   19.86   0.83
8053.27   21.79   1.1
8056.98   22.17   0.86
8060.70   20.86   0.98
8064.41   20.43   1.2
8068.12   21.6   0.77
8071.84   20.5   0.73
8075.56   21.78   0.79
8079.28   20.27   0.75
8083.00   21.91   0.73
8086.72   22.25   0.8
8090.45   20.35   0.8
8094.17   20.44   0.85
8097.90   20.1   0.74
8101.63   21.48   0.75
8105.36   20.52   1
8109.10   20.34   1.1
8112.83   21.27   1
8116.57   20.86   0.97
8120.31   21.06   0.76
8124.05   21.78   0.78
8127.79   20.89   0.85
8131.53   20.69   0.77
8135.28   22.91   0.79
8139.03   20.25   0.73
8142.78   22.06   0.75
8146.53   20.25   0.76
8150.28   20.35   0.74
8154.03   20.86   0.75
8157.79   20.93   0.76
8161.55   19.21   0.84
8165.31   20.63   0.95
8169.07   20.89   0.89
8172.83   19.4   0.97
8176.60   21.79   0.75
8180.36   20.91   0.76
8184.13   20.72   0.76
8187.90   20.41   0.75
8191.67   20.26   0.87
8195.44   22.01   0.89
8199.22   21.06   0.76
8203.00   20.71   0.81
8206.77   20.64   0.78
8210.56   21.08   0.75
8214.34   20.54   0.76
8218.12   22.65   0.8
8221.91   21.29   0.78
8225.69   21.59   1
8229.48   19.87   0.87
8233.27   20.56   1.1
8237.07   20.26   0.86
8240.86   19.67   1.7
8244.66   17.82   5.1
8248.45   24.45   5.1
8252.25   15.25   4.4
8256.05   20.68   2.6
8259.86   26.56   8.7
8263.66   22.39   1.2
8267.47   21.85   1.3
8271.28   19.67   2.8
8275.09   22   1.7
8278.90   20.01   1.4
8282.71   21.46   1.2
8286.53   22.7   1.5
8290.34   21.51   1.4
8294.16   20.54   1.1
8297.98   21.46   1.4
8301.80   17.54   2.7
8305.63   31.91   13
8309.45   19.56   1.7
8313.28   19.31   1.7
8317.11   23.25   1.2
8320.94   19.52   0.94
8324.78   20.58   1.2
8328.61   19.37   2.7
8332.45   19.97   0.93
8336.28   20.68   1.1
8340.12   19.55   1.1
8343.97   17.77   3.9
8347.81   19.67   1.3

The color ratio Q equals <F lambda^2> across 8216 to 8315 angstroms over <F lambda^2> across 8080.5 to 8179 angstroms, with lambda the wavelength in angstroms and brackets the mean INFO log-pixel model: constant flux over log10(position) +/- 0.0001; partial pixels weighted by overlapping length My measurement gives 1.1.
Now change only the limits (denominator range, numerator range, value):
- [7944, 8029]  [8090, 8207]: 1.05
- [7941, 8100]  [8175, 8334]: 1.07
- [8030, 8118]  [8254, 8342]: 1.07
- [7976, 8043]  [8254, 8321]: 1.11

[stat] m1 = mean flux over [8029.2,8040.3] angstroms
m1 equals 21.6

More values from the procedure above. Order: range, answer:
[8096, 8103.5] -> 20.8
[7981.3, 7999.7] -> 21.1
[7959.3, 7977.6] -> 19.8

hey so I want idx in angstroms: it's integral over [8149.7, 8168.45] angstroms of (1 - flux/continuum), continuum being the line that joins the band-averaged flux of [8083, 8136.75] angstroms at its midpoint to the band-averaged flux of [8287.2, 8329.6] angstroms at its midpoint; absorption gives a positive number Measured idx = 0.6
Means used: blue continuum 21.1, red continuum 21.4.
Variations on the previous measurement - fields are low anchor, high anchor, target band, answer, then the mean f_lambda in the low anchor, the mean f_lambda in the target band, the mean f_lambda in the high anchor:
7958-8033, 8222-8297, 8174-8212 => 0.0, 20.7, 20.9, 21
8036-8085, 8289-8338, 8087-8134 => 0.8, 21.3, 20.9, 21.2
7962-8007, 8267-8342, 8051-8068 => -0.4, 20.8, 21.3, 21.1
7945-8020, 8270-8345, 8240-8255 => 1.1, 20.7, 19.4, 21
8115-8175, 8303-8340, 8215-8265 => 0.4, 20.8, 21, 21.4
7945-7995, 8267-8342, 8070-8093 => -0.4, 20.6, 21.2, 21.1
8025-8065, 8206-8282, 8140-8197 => 0.9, 21.1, 20.7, 21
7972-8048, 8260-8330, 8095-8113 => 0.4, 21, 20.7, 21.5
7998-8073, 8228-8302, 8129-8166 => 0.3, 21.1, 20.8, 20.9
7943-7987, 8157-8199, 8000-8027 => -0.5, 20.5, 21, 20.7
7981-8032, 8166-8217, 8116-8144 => -0.6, 21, 21.3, 20.8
